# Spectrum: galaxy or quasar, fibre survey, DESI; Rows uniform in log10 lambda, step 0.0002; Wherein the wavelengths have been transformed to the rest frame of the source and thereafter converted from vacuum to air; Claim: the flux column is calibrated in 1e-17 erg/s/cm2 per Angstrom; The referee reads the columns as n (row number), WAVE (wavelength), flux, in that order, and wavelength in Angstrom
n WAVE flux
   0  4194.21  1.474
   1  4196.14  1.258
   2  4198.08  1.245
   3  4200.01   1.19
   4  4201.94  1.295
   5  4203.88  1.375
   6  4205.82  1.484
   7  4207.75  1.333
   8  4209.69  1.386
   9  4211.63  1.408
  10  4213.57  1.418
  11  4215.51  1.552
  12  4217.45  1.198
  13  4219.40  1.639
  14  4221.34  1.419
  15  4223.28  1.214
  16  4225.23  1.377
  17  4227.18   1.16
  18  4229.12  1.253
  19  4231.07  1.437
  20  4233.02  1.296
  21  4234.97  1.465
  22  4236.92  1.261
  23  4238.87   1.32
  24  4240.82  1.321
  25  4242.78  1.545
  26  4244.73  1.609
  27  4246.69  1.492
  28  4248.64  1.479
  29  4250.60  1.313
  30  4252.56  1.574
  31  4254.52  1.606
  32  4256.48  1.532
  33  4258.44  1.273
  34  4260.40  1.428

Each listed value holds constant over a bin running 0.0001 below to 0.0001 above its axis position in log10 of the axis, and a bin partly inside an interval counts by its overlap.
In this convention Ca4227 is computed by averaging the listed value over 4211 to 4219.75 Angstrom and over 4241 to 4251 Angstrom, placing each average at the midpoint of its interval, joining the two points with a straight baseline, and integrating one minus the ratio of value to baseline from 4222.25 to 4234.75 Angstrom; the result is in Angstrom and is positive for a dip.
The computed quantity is 1.3 Angstrom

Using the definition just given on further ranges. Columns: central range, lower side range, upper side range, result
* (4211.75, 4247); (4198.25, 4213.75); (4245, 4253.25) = 0.8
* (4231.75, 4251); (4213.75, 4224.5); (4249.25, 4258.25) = 0.6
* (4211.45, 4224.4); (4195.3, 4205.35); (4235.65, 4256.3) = -0.6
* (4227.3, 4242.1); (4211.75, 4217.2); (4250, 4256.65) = 1.5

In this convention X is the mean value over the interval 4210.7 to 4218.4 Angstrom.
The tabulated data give 1.39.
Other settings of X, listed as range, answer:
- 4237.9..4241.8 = 1.32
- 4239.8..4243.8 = 1.43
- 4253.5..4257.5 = 1.57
